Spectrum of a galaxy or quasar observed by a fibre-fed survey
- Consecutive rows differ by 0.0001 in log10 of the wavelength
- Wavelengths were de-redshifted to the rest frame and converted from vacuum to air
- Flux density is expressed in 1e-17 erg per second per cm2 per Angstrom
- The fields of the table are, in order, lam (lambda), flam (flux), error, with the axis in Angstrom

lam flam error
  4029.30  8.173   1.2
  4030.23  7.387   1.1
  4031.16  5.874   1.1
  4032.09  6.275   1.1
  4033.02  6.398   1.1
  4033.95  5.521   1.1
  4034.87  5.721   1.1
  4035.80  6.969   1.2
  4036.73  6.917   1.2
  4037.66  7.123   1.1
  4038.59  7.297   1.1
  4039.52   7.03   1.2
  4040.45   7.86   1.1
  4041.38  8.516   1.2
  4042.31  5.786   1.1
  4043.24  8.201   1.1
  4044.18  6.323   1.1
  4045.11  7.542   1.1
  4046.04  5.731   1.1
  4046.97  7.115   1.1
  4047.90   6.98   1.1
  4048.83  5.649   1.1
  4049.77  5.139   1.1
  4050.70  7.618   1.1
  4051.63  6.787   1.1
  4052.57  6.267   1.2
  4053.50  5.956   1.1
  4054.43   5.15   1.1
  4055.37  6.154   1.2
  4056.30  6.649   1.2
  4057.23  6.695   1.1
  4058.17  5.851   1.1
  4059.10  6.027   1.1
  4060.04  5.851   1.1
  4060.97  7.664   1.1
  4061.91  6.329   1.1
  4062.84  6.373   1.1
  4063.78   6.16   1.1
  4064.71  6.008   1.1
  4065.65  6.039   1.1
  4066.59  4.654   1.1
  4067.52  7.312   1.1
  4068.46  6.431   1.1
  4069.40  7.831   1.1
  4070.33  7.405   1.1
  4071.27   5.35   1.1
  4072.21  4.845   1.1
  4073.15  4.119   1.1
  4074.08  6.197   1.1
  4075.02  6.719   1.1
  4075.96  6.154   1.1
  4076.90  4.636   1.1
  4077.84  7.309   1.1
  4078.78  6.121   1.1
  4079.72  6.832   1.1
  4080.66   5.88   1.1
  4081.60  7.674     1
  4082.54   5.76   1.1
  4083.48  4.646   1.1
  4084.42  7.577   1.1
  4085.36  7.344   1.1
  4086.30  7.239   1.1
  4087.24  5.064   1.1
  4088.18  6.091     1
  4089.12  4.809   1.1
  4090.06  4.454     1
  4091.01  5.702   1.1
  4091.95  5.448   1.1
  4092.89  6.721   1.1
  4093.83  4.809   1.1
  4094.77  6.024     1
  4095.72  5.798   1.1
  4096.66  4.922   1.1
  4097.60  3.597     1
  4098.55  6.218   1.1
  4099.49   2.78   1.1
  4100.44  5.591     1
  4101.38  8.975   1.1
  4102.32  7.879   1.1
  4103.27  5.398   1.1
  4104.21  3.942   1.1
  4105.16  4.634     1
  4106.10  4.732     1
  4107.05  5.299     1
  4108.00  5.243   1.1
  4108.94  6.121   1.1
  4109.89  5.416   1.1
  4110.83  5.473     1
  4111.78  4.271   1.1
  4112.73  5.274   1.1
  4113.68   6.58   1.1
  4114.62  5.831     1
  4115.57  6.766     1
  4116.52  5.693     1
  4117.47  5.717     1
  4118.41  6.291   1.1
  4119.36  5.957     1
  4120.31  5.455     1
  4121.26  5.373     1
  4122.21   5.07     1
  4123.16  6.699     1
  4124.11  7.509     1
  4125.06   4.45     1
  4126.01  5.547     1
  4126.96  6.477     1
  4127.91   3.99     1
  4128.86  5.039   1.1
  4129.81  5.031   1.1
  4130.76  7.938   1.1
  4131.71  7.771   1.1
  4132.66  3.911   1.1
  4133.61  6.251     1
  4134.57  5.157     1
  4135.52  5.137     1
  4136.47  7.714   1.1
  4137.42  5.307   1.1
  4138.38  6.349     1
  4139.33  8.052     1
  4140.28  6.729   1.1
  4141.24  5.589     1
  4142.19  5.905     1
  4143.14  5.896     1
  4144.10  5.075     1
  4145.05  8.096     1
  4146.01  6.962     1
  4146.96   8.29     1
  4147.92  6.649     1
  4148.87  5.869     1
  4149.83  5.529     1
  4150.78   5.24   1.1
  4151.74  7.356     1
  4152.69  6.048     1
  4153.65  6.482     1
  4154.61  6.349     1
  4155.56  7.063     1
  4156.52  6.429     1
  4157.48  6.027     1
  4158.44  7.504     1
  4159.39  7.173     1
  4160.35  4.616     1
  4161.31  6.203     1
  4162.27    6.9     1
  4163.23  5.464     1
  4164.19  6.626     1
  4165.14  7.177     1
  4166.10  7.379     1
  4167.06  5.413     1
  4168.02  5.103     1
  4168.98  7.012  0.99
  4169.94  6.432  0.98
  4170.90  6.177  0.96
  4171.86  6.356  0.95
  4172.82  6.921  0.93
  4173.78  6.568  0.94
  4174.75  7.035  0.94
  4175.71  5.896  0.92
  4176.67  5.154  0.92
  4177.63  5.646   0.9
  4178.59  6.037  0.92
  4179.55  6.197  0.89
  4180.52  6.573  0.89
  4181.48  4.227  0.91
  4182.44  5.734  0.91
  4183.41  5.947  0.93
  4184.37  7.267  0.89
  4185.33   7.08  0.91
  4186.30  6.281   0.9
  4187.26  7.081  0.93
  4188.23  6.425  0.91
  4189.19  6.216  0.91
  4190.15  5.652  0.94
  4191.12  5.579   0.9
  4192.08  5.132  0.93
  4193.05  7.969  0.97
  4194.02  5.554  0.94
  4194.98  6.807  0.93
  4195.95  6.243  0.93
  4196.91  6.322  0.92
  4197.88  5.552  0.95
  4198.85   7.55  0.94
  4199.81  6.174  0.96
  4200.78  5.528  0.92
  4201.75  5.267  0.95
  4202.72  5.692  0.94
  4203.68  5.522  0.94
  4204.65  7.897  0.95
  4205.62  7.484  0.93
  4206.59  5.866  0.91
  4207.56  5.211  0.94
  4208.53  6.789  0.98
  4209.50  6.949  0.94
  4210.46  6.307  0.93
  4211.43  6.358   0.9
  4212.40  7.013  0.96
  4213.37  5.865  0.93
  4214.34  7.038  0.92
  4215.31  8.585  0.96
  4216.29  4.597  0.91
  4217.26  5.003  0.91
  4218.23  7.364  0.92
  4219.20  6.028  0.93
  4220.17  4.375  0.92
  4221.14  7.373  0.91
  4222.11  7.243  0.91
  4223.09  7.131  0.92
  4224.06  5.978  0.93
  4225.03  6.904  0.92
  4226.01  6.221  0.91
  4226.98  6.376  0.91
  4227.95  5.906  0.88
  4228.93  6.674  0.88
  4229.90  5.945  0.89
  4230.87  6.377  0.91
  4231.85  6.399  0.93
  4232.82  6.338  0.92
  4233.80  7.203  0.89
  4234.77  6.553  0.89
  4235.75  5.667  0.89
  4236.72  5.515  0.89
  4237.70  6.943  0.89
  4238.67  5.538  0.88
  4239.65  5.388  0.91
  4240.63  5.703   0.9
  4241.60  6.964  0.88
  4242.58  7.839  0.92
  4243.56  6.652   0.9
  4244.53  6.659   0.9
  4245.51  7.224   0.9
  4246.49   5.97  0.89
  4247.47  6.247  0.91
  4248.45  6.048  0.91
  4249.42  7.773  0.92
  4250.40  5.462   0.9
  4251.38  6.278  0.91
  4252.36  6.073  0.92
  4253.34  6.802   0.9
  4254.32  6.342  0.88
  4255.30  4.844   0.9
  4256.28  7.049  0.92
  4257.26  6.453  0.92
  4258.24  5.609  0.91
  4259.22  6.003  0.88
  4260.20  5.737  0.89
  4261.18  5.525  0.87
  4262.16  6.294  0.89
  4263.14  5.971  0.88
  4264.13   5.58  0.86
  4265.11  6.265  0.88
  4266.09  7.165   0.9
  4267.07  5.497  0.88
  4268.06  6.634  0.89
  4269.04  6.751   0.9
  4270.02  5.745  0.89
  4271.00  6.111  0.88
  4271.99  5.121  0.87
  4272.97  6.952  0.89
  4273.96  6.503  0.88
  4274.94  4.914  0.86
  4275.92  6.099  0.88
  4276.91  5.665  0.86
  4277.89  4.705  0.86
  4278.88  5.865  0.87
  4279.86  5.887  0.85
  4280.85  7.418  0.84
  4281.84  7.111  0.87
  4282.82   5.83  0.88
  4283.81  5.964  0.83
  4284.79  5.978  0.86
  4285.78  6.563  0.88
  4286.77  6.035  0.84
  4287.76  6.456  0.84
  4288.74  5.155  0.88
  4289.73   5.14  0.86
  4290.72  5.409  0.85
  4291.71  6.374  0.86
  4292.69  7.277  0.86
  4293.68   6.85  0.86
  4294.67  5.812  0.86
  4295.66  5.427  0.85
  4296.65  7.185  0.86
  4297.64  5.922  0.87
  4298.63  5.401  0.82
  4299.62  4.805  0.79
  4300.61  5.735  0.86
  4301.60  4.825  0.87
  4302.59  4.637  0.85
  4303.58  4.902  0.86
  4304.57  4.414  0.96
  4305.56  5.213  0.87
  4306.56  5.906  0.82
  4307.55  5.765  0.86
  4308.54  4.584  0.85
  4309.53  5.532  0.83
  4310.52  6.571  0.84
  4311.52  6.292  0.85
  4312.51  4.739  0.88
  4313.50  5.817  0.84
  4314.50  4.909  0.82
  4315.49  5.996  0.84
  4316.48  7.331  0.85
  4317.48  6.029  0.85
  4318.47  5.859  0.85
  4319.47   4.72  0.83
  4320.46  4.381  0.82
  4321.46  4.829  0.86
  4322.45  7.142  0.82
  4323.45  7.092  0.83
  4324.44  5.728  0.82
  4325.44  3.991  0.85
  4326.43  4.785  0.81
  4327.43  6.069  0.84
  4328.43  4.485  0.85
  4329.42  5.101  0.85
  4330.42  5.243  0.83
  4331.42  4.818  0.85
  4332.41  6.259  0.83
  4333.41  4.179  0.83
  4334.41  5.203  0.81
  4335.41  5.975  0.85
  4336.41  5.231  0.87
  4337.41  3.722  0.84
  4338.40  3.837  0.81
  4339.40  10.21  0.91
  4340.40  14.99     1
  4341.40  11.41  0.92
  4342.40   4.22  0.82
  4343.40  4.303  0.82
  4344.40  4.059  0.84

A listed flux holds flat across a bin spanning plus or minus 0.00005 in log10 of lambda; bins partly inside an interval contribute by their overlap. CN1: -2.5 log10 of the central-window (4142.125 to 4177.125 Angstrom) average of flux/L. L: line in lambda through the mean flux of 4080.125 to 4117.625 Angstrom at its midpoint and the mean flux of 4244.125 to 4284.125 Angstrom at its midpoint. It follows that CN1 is -0.10 mag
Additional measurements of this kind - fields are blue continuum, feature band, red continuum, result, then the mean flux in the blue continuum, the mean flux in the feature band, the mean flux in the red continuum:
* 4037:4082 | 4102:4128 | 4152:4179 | 0.14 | 6.44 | 5.62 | 6.34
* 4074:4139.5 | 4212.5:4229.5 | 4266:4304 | -0.09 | 5.81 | 6.4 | 5.93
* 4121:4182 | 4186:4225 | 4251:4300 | -0.04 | 6.19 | 6.33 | 6.05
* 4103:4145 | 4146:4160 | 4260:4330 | -0.14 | 5.76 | 6.57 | 5.78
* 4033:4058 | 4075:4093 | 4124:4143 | 0.05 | 6.63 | 6.08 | 5.96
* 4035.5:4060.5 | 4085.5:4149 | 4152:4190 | 0.11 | 6.63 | 5.83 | 6.31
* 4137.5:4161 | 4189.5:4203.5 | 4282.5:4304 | 0.03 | 6.45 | 6.06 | 5.81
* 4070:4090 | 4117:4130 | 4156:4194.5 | 0.09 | 6.04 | 5.63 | 6.25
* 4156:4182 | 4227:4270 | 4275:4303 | -0.05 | 6.23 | 6.27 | 5.9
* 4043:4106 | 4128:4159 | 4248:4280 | -0.04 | 6.06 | 6.31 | 6.06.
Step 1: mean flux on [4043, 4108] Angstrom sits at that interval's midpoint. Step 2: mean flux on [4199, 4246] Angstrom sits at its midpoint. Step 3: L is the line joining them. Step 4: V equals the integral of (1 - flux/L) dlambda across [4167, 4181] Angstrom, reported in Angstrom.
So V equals 0.2 Angstrom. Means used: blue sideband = 6.03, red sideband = 6.38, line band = 6.19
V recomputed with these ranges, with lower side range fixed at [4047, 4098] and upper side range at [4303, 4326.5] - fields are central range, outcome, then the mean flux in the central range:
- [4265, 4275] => -1.01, 6.2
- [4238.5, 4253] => -1.85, 6.41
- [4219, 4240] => -2.07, 6.29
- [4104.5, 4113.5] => 1.20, 5.18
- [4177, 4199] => -1.45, 6.19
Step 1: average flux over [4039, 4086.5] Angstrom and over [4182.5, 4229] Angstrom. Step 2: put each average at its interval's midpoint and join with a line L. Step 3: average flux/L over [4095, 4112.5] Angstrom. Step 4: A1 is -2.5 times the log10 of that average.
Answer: 0.19 mag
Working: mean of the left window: 6.42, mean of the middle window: 5.36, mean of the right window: 6.35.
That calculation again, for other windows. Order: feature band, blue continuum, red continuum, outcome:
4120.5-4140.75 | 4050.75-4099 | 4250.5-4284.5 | 0.02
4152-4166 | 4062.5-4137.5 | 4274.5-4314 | -0.12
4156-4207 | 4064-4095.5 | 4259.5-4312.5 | -0.06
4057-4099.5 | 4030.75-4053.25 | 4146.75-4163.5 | 0.11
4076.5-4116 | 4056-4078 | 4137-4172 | 0.09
